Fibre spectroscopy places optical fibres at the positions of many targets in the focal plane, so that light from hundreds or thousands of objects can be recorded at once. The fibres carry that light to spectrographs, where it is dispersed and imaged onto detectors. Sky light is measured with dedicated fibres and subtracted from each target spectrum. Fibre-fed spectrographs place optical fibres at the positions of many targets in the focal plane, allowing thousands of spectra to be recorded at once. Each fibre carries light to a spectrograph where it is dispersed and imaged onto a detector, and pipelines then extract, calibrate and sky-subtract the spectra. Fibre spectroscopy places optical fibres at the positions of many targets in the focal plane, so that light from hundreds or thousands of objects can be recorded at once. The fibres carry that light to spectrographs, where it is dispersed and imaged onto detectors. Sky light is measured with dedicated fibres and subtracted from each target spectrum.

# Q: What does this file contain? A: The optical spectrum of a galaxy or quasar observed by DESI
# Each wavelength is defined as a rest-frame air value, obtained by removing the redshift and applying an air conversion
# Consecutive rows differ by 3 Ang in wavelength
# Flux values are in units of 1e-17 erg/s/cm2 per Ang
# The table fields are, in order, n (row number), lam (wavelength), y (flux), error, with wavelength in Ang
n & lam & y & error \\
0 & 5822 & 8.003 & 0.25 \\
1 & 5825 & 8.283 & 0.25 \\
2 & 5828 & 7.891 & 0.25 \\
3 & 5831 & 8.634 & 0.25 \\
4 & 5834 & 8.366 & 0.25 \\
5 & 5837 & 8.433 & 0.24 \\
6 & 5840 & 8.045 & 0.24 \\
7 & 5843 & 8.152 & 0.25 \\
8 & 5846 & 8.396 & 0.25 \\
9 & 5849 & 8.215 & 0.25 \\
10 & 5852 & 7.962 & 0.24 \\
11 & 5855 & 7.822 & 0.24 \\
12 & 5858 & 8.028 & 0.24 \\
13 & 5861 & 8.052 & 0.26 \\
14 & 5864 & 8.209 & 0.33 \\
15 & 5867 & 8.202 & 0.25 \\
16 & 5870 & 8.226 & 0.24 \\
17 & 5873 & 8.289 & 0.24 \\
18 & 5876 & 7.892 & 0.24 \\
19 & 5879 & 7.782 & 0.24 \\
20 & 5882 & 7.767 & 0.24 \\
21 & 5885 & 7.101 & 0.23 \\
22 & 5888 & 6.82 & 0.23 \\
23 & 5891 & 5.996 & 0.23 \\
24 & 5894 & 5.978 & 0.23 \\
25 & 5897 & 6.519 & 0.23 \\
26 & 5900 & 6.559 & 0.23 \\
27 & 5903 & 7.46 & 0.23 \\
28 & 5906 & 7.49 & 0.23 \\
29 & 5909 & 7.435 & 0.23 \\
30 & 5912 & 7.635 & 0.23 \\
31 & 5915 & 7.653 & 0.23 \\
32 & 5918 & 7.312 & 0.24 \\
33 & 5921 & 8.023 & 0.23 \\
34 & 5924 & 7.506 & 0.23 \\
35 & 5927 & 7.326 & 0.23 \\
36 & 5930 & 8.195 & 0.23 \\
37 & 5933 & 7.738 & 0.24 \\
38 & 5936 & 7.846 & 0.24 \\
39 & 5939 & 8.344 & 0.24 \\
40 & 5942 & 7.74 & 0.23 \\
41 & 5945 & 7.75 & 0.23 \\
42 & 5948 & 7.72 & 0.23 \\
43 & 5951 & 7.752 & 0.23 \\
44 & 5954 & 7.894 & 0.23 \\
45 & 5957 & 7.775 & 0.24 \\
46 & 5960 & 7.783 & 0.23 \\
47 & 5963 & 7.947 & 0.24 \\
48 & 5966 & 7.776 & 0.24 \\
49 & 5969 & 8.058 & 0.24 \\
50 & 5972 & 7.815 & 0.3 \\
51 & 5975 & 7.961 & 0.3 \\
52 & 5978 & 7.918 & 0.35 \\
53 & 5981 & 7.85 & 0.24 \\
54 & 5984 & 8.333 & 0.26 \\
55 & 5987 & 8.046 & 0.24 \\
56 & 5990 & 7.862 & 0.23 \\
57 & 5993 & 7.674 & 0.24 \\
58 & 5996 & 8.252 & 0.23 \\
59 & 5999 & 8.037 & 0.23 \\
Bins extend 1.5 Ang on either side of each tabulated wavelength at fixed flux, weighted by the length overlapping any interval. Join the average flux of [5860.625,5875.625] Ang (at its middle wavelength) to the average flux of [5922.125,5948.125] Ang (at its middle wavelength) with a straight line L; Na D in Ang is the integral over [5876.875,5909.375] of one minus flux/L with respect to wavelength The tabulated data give 4.2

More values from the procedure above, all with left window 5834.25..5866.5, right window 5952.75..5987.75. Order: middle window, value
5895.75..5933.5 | 2.72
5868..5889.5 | 1.02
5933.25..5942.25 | 0.01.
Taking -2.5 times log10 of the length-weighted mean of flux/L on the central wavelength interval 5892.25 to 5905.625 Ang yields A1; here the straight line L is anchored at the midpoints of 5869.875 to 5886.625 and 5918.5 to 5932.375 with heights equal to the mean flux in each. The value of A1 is 0.16 mag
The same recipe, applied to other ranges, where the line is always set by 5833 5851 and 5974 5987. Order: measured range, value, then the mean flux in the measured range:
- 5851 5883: 0.025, 8.03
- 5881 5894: 0.204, 6.78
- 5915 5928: 0.077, 7.56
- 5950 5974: 0.027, 7.85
